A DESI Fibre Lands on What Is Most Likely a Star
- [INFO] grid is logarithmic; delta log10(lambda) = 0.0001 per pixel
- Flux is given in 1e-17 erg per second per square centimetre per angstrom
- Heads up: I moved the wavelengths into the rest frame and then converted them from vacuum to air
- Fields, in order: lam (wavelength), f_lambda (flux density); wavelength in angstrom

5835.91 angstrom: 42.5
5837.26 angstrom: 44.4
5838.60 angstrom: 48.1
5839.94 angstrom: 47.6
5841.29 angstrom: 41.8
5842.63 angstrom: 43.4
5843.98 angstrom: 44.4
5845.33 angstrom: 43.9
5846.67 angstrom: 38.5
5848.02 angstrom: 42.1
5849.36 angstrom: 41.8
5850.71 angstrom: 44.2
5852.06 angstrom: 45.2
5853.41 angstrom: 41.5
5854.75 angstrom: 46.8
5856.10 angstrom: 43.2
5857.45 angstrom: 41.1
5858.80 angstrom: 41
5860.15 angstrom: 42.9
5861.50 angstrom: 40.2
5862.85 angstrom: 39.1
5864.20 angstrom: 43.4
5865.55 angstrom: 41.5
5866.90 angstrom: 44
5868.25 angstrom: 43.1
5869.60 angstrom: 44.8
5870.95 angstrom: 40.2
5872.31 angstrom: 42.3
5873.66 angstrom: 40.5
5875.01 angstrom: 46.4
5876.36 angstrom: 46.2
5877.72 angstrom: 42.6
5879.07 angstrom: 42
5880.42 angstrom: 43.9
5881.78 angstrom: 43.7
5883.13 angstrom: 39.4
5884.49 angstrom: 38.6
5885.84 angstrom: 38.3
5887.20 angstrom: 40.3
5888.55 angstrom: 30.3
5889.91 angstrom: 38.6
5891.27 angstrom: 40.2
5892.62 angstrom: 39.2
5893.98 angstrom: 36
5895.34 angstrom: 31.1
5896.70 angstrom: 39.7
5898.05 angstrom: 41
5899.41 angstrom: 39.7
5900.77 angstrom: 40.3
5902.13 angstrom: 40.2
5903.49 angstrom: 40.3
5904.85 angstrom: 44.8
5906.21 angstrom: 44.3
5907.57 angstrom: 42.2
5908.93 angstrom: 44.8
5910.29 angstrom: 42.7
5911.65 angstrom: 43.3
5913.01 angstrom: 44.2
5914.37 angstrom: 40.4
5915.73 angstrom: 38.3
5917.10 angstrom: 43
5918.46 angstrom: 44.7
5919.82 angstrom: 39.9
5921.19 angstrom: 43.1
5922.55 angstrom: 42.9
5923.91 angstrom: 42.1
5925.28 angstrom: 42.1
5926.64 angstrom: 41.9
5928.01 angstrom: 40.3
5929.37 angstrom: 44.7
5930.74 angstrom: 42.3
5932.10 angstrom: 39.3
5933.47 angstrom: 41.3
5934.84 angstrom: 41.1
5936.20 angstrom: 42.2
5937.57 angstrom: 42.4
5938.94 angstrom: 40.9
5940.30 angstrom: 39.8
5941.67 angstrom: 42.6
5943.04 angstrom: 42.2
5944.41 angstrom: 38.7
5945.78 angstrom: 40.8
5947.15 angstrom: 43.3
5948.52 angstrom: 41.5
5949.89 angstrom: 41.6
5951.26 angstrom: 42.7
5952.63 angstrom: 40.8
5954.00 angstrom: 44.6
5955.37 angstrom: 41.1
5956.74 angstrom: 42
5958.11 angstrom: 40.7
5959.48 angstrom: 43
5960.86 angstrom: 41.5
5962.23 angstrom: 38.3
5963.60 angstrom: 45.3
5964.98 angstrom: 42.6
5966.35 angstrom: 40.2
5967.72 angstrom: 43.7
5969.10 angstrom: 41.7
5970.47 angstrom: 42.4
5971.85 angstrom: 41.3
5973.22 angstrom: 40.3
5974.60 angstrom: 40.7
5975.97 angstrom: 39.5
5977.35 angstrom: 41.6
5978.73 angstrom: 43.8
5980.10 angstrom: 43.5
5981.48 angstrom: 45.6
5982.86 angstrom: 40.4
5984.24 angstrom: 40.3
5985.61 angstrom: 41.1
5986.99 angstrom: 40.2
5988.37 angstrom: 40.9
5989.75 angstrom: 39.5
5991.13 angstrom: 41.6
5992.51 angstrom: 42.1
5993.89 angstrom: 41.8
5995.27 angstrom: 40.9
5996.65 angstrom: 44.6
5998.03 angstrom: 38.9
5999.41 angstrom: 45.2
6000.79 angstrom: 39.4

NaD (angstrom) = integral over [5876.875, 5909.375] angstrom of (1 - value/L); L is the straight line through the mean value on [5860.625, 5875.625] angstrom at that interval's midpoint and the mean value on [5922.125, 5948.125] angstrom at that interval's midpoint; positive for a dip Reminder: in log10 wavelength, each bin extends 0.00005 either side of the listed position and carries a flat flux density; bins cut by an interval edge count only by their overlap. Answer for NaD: 1.5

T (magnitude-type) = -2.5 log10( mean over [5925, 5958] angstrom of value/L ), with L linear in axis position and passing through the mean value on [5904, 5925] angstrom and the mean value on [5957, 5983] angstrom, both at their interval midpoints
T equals 0.02 mag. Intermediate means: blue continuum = 42.7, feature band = 41.7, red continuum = 41.9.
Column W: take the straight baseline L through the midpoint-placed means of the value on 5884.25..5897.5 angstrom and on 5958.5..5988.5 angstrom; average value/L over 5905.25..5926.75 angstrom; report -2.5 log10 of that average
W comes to -0.11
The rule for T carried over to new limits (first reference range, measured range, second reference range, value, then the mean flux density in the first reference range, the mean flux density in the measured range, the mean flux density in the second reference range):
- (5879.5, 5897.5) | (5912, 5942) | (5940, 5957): -0.03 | 38.5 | 41.8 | 41.7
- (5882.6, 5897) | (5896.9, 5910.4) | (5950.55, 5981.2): -0.10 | 37.3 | 41.9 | 41.9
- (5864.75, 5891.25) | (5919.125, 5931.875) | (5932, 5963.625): -0.01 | 41.4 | 42.1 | 41.5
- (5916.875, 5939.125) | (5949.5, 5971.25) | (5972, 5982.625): 0.00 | 42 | 42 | 42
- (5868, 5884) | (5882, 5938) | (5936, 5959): 0.04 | 42.9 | 40.8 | 41.6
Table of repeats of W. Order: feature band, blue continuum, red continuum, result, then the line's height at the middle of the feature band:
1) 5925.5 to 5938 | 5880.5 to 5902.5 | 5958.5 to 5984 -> -0.04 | 40.3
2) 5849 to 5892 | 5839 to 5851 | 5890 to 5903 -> -0.02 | 40.9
